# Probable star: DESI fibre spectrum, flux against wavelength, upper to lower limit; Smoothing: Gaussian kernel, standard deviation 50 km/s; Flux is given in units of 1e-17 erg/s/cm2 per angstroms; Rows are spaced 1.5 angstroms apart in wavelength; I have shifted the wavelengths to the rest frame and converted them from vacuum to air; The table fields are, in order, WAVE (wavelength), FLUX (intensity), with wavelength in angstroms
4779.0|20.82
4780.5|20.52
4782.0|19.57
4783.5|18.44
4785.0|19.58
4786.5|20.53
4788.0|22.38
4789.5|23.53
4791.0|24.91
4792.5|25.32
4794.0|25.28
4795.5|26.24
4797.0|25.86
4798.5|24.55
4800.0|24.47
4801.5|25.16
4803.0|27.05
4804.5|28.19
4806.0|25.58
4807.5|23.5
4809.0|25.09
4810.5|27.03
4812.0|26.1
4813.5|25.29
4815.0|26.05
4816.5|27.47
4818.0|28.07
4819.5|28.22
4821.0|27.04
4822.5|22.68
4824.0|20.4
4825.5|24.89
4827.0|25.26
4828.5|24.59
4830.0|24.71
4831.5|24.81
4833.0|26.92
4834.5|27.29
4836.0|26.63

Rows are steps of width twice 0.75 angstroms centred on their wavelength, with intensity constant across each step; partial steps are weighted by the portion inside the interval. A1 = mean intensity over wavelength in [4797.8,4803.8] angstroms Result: 25.3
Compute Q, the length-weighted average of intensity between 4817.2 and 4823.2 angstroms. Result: 26.5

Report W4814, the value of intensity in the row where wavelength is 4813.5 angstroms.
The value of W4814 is 25.29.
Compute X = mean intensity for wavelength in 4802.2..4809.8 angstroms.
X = 25.9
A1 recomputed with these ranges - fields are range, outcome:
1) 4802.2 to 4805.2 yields 27.6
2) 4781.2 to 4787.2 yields 19.5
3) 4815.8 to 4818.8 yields 27.8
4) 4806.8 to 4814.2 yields 25.4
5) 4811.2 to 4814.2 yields 25.7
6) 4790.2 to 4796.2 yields 25.4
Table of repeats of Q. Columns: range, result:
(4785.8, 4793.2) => 23.3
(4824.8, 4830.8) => 24.9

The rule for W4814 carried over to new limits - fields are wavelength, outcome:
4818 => 28.07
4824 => 20.4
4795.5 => 26.24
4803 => 27.05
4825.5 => 24.89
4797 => 25.86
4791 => 24.91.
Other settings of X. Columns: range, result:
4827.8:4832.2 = 24.7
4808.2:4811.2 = 26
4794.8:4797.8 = 26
